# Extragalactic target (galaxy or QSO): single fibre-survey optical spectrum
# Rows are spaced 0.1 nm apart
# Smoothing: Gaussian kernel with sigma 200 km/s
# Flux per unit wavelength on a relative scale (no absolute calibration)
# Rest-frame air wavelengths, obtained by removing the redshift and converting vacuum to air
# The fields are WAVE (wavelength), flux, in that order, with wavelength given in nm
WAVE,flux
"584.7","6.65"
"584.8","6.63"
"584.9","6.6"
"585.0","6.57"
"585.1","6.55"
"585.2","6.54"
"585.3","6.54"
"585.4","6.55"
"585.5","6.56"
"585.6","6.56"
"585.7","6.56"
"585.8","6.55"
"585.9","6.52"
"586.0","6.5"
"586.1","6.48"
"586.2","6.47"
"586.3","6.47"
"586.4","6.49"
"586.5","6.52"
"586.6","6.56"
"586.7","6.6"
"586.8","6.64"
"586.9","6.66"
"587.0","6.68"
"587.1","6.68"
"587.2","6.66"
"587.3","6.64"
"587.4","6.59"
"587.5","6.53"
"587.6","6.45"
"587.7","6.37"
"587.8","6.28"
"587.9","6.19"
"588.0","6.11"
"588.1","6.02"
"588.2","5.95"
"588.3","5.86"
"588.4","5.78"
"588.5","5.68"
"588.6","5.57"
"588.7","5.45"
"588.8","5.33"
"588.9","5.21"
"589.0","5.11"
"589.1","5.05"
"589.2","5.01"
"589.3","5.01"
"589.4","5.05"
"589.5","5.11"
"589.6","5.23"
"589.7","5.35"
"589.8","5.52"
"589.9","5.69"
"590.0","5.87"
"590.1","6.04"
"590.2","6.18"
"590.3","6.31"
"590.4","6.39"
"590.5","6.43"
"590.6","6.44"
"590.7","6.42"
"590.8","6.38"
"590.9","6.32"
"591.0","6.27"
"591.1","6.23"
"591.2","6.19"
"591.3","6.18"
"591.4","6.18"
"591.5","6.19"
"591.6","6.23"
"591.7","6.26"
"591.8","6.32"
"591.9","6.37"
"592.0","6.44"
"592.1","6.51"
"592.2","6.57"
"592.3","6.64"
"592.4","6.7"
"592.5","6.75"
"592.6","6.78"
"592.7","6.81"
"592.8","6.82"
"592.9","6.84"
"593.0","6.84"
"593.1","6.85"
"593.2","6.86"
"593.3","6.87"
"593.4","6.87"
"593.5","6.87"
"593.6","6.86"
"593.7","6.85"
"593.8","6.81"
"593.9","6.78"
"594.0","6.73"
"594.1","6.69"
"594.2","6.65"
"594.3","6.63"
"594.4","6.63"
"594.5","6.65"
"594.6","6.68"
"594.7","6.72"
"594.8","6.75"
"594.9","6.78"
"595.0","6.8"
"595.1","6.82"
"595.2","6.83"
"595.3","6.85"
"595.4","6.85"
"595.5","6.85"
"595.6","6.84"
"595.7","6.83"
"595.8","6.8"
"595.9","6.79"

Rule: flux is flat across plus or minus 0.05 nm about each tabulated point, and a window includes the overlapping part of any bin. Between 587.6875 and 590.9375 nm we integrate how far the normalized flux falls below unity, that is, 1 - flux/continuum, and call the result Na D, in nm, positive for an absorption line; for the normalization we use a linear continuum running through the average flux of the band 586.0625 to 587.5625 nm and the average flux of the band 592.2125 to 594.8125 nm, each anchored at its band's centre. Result 0.43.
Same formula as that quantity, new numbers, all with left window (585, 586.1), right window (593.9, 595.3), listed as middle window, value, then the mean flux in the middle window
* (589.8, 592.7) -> 0.145 nm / 6.33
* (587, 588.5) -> 0.068 nm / 6.29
